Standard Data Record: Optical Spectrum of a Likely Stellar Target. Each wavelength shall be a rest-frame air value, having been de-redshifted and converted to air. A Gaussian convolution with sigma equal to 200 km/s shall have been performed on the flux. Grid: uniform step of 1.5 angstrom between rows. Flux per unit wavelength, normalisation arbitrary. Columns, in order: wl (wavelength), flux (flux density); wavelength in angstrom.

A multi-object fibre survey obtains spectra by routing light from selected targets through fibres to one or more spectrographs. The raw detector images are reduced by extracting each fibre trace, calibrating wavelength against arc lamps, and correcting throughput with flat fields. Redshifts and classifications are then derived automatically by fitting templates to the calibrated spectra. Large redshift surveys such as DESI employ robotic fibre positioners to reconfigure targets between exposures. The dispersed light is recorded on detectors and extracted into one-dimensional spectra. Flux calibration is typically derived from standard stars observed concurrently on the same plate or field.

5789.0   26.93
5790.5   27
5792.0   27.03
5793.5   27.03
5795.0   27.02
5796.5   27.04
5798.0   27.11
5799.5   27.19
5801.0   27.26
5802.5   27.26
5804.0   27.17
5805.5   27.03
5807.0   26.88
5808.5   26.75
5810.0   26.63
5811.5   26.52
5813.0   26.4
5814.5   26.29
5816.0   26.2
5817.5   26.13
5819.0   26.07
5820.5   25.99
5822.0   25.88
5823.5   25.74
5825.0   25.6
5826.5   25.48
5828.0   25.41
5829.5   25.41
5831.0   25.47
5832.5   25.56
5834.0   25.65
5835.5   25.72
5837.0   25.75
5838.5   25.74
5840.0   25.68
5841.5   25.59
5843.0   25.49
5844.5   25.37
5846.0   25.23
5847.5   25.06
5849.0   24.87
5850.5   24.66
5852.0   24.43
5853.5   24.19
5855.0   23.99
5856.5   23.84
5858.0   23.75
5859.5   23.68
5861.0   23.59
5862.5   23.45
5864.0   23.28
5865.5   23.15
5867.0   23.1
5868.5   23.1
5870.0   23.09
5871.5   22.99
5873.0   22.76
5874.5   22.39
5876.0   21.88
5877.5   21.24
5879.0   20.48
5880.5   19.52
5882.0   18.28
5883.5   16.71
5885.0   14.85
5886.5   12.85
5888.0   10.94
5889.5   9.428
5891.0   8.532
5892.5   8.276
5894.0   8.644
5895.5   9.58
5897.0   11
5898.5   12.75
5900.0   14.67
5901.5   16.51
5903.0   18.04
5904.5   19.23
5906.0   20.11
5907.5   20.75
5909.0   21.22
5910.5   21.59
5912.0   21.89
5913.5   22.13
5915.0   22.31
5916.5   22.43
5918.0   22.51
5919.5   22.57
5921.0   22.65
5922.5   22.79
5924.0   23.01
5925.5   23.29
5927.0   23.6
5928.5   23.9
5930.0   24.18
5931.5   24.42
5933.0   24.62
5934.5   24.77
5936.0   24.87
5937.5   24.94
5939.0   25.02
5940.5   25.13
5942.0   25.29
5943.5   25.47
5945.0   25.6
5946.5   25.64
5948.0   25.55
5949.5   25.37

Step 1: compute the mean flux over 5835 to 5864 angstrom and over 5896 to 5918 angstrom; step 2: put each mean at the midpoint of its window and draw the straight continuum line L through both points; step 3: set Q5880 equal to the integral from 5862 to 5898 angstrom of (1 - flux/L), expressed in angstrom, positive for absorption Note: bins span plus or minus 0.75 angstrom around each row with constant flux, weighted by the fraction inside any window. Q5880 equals 7.4 angstrom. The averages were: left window 24.7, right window 18.9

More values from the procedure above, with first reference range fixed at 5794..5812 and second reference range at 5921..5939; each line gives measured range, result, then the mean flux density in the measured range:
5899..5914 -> 3.1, 19.5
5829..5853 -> 0.7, 25.3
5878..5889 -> 3.9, 16.2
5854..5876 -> 2.0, 23.3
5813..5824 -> 0.2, 26.1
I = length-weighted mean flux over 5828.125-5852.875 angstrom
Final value 25.4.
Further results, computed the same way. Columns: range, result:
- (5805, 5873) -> 25.1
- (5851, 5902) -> 18.6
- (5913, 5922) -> 22.5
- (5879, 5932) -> 18.2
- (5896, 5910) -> 17.1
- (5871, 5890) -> 18.1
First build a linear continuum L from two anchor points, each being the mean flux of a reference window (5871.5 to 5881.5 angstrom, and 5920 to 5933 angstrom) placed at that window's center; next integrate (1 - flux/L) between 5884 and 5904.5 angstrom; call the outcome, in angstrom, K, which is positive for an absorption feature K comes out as 9.1 angstrom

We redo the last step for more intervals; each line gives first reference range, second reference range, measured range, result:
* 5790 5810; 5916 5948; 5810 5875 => 3.2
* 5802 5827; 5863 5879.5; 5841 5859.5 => -0.5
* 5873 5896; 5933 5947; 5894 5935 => 0.8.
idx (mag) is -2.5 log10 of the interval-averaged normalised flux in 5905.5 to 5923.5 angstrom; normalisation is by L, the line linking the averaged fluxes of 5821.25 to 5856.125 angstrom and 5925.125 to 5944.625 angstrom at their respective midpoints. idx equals 0.13 mag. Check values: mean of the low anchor 25.3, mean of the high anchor 24.6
